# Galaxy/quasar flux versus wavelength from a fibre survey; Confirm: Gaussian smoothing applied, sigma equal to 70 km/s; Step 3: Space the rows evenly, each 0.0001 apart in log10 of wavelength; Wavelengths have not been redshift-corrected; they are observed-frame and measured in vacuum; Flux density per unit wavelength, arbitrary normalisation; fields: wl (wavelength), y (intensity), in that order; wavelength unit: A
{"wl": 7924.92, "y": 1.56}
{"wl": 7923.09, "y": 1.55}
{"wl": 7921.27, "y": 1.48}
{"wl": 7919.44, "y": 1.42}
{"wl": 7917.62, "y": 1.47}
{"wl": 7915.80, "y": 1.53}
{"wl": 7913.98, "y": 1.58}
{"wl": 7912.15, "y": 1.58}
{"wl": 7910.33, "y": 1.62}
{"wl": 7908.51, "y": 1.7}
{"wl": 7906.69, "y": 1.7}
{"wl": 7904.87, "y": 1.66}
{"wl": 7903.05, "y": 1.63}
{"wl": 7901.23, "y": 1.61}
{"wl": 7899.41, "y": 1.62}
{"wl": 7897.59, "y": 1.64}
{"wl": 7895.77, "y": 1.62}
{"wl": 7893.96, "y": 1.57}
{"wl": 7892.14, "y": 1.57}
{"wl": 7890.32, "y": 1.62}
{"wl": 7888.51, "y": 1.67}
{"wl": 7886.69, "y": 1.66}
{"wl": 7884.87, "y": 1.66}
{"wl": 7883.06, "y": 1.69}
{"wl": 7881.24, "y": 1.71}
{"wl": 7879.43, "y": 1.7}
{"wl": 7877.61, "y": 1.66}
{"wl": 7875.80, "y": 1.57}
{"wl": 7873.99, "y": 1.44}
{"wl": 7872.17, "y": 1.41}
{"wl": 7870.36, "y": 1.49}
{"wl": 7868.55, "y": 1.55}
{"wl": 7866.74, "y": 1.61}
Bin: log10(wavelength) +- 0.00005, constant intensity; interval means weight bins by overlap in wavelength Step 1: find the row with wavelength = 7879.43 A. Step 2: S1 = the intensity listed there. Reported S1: 1.7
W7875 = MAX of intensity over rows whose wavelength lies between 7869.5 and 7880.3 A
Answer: 1.7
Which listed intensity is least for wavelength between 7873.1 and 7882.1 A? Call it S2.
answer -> 1.44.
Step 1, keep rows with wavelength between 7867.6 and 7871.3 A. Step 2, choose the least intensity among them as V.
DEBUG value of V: 1.49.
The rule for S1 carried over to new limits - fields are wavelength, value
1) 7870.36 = 1.49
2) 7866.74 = 1.61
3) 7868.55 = 1.55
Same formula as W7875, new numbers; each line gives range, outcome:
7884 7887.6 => 1.66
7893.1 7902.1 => 1.64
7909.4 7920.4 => 1.62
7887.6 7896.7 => 1.67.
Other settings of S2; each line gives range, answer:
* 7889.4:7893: 1.57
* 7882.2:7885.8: 1.66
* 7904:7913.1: 1.58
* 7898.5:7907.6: 1.61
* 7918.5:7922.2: 1.42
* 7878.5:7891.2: 1.62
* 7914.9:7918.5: 1.47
